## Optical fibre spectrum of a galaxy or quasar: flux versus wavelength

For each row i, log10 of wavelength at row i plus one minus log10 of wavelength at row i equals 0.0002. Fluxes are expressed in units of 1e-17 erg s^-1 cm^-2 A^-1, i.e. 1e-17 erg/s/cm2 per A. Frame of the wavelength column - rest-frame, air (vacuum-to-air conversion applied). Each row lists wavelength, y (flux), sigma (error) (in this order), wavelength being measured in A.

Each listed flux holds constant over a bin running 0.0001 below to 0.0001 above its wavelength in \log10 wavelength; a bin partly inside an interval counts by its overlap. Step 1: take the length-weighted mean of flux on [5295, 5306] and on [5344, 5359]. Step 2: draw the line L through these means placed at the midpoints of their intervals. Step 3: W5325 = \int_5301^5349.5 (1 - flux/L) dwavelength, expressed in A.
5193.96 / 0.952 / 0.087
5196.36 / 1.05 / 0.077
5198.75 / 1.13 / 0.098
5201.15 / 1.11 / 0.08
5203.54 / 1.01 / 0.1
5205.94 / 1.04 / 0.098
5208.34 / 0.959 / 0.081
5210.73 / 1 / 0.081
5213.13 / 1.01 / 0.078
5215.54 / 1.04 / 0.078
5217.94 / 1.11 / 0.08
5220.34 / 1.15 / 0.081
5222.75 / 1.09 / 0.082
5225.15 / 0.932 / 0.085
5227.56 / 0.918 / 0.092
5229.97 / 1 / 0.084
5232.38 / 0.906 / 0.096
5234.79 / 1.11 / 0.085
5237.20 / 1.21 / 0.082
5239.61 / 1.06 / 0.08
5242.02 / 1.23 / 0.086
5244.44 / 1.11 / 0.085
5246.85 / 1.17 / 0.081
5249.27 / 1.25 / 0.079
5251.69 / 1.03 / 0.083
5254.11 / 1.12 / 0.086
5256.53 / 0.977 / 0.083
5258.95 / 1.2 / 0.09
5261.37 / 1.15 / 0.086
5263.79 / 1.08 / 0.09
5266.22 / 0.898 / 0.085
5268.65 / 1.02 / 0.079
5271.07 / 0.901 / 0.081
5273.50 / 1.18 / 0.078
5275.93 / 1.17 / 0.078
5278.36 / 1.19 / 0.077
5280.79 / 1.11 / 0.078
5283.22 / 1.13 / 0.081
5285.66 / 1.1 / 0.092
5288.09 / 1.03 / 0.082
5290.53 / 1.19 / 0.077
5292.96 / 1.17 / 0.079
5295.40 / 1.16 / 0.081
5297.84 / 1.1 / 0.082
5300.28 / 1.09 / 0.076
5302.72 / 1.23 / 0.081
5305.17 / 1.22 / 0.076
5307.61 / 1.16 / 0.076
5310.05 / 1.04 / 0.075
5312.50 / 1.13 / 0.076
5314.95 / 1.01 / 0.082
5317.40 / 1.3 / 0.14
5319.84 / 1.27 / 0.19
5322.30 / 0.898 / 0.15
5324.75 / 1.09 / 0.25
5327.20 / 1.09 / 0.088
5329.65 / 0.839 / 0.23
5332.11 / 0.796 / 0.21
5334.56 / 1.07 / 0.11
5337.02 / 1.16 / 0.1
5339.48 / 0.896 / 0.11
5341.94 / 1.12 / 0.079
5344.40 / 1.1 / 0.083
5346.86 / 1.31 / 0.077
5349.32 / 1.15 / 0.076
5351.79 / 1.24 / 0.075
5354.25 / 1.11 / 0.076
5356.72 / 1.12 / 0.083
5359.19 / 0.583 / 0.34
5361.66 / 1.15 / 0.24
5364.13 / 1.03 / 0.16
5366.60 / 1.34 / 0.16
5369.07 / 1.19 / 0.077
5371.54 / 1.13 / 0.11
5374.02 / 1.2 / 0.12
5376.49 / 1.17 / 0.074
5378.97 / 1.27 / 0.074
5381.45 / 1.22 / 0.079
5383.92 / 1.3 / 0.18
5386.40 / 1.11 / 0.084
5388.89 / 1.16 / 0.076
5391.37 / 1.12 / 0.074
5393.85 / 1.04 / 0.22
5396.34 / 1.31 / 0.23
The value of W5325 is 2.3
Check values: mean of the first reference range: 1.16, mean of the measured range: 1.09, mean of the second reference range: 1.13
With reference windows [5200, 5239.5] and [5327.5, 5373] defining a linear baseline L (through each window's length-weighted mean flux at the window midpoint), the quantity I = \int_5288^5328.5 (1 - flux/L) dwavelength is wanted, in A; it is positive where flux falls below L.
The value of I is -2.6 A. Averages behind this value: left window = 1.04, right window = 1.08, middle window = 1.13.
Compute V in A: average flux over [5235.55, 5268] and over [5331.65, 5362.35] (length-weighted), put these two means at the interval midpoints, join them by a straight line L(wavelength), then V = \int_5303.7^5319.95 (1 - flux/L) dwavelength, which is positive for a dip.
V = -1.1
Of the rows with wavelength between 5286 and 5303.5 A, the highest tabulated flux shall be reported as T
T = 1.23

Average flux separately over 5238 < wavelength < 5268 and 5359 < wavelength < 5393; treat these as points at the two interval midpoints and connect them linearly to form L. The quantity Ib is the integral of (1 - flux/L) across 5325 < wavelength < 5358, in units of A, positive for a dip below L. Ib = 1.9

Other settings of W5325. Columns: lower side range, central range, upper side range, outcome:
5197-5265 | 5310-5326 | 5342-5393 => 0.17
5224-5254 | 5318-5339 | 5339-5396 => 1.70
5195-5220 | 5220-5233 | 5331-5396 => 0.79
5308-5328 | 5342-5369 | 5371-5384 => 1.28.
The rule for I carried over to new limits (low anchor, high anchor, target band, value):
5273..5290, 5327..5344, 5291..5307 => -1.1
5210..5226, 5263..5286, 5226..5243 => 0.0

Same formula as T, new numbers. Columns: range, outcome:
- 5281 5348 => 1.31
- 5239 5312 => 1.25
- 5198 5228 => 1.15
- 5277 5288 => 1.19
